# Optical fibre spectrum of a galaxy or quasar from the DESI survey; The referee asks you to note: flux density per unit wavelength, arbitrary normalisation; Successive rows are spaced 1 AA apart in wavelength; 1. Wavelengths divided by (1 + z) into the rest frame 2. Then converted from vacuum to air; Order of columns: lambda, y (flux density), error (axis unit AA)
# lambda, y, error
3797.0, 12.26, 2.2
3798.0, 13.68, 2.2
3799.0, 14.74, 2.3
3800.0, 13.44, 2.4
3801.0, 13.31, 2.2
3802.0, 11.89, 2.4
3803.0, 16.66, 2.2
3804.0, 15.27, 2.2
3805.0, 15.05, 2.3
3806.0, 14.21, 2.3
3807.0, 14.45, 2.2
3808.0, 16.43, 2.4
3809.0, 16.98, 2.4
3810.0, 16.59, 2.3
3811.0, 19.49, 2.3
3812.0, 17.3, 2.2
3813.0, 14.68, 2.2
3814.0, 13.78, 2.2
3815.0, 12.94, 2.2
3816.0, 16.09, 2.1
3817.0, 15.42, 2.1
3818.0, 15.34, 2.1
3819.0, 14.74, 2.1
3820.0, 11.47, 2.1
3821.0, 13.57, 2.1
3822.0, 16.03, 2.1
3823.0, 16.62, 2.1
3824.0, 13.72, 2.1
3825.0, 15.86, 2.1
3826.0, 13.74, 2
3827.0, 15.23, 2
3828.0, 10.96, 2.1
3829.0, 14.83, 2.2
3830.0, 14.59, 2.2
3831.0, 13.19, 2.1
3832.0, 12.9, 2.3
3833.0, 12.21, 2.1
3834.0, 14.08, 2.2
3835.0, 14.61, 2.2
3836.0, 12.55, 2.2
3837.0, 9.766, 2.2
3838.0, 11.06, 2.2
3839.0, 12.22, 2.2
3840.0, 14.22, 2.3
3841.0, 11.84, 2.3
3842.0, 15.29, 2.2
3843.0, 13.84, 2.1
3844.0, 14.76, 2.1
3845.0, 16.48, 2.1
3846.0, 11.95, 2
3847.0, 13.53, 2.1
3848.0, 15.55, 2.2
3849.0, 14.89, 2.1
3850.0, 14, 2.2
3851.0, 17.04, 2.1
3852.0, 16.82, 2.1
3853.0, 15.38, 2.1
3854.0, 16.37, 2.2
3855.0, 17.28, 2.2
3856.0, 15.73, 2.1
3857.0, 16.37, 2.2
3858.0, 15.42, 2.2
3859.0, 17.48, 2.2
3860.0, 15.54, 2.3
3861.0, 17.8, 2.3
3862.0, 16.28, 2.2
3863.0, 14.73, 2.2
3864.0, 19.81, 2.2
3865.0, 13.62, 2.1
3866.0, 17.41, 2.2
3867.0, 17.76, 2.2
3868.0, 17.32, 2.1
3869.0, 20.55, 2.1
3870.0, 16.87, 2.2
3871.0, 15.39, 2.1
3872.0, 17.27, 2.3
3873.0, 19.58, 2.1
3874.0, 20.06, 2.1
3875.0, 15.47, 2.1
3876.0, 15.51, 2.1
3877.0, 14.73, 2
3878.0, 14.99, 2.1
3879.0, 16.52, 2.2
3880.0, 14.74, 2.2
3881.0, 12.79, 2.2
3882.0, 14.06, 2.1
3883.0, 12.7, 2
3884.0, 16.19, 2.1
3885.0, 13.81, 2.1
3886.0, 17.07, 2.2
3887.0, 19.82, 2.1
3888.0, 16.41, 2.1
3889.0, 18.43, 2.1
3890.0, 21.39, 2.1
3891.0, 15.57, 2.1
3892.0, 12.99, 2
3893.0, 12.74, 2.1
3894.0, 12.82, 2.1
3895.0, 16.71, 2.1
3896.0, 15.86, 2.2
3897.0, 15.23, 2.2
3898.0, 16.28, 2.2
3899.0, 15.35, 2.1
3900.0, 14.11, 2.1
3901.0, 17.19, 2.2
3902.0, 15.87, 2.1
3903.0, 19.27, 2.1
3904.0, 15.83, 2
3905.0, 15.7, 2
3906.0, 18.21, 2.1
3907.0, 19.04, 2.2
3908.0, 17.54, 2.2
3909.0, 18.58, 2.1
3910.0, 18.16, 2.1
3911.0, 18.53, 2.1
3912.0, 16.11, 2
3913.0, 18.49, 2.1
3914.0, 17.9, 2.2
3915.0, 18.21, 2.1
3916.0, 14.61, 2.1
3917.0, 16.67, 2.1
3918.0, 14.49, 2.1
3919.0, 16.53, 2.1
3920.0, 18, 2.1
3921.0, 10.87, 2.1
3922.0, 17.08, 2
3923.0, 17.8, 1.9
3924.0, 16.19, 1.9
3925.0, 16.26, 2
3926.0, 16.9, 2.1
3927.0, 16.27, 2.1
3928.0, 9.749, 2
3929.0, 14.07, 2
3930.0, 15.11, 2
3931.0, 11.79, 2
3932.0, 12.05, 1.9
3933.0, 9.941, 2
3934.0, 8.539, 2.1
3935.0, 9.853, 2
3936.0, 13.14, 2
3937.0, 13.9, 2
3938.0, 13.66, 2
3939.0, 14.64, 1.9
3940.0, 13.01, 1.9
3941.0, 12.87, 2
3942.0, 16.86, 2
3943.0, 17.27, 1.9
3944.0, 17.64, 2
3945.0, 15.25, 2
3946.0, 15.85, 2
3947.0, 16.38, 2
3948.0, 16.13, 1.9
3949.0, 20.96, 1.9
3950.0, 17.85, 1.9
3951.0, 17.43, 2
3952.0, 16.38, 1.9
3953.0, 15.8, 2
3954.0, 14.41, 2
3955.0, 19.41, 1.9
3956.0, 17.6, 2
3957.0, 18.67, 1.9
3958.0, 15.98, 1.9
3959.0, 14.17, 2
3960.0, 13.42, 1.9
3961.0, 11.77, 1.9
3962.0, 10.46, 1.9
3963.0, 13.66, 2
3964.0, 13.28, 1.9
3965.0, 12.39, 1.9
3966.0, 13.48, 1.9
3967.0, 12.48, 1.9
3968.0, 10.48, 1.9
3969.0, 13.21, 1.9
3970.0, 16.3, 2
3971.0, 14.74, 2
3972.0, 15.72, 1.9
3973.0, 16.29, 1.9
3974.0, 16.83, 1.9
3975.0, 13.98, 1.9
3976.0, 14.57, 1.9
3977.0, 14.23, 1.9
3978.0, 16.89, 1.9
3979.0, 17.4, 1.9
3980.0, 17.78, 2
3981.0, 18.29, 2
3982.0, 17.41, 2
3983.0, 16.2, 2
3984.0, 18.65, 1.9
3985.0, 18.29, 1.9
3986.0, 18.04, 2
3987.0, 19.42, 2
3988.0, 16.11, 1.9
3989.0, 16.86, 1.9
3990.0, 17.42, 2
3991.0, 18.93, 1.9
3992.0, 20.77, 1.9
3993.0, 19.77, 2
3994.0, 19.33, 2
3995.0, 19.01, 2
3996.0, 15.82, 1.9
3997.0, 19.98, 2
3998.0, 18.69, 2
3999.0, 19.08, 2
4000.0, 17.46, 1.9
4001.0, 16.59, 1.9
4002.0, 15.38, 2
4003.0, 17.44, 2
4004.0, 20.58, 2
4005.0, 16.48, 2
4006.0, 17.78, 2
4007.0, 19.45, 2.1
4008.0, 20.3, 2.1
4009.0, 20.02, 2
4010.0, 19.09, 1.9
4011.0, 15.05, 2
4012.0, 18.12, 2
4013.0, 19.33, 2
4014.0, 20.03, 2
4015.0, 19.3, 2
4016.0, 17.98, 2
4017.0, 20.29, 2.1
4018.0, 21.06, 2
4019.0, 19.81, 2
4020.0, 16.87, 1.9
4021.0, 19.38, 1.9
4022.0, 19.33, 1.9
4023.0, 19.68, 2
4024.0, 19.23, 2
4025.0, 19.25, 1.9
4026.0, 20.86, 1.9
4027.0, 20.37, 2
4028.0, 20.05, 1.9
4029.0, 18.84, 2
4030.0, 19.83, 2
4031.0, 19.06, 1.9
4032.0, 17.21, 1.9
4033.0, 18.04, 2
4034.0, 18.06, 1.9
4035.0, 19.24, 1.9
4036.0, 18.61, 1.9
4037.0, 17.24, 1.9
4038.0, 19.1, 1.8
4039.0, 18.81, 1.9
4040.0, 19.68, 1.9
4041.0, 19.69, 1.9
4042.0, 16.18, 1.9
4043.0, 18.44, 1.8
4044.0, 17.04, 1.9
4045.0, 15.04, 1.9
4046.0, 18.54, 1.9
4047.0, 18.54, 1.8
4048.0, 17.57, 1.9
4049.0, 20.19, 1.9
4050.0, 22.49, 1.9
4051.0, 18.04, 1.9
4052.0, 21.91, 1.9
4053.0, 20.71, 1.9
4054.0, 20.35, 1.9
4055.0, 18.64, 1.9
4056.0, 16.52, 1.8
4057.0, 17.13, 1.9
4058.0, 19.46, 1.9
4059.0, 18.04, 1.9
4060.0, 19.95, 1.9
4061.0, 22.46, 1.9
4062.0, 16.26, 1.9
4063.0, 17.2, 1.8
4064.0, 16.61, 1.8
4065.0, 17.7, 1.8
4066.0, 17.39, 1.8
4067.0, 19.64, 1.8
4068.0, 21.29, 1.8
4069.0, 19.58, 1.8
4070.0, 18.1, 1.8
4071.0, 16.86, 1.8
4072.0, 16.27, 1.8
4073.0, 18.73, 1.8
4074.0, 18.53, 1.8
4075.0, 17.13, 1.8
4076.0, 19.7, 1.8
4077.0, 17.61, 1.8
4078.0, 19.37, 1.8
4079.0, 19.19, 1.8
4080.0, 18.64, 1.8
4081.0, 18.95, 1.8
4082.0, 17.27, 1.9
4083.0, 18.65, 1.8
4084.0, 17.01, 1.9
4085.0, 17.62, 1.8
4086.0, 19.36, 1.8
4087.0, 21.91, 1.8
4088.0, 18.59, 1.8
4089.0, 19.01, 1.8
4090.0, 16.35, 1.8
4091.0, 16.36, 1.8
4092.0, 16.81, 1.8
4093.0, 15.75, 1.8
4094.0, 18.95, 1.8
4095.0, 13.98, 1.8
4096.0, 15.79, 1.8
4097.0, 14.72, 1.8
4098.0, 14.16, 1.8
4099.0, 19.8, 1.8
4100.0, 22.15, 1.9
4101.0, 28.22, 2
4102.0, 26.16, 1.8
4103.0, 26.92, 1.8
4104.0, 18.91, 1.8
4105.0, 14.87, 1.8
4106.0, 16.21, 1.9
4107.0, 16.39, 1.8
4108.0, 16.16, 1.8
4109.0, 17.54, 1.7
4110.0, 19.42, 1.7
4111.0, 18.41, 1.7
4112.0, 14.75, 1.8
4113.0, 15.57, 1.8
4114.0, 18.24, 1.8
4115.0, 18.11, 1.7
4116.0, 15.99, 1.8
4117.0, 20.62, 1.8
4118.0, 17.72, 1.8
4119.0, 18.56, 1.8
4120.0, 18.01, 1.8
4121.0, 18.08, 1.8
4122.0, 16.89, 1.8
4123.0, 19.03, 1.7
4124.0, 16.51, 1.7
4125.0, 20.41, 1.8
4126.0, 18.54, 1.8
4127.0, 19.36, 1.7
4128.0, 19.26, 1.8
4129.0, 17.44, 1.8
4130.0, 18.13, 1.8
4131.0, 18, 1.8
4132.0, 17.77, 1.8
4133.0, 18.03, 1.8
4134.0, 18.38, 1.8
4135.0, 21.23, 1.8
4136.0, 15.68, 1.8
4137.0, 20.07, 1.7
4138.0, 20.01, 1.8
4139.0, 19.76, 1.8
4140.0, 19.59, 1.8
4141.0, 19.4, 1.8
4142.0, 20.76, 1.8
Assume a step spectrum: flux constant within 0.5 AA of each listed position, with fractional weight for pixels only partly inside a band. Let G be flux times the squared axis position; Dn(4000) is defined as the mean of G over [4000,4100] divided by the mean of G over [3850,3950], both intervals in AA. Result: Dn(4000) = 1.25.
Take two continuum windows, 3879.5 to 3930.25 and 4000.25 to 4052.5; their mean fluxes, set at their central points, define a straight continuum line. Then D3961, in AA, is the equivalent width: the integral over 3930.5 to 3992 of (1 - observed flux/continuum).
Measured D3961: 7.2 AA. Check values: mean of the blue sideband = 16.1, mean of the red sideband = 18.8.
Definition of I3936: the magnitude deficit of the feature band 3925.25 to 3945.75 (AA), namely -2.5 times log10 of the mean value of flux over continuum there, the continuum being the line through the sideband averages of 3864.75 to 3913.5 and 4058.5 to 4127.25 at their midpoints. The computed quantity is 0.229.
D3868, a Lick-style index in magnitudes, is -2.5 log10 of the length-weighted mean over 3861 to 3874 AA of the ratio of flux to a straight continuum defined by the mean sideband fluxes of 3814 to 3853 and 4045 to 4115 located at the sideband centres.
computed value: -0.182 mag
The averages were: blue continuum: 14.1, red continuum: 18.5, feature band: 17.3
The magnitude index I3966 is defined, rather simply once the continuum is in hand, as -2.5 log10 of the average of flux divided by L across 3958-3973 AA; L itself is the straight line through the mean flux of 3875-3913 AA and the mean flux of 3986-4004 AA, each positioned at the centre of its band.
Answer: 0.29 mag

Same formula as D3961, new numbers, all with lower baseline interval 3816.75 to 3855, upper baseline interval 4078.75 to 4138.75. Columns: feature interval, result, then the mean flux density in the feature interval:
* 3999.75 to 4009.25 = -0.78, 18.1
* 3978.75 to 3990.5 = -0.87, 17.7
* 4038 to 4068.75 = -2.17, 18.7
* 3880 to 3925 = -3.26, 16.3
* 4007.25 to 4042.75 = -4.04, 19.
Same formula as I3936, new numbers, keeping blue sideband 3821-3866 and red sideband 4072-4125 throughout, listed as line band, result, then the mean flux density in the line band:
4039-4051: -0.06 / 18.5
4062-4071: -0.03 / 18.2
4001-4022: -0.10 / 18.7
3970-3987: 0.00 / 16.7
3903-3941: 0.04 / 15.2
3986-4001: -0.10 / 18.4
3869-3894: -0.06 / 16.1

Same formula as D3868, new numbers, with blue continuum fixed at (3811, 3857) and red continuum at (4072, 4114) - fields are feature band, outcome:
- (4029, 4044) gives -0.062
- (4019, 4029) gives -0.128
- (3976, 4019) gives -0.083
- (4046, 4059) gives -0.090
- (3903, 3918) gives -0.120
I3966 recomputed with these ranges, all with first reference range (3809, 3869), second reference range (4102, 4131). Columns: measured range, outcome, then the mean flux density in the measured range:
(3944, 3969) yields 0.081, 15.2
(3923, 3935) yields 0.195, 13.4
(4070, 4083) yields -0.028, 18.2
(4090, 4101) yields 0.039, 17.3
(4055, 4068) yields -0.046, 18.3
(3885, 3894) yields -0.058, 16.4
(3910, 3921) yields -0.058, 16.7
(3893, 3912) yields -0.056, 16.6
